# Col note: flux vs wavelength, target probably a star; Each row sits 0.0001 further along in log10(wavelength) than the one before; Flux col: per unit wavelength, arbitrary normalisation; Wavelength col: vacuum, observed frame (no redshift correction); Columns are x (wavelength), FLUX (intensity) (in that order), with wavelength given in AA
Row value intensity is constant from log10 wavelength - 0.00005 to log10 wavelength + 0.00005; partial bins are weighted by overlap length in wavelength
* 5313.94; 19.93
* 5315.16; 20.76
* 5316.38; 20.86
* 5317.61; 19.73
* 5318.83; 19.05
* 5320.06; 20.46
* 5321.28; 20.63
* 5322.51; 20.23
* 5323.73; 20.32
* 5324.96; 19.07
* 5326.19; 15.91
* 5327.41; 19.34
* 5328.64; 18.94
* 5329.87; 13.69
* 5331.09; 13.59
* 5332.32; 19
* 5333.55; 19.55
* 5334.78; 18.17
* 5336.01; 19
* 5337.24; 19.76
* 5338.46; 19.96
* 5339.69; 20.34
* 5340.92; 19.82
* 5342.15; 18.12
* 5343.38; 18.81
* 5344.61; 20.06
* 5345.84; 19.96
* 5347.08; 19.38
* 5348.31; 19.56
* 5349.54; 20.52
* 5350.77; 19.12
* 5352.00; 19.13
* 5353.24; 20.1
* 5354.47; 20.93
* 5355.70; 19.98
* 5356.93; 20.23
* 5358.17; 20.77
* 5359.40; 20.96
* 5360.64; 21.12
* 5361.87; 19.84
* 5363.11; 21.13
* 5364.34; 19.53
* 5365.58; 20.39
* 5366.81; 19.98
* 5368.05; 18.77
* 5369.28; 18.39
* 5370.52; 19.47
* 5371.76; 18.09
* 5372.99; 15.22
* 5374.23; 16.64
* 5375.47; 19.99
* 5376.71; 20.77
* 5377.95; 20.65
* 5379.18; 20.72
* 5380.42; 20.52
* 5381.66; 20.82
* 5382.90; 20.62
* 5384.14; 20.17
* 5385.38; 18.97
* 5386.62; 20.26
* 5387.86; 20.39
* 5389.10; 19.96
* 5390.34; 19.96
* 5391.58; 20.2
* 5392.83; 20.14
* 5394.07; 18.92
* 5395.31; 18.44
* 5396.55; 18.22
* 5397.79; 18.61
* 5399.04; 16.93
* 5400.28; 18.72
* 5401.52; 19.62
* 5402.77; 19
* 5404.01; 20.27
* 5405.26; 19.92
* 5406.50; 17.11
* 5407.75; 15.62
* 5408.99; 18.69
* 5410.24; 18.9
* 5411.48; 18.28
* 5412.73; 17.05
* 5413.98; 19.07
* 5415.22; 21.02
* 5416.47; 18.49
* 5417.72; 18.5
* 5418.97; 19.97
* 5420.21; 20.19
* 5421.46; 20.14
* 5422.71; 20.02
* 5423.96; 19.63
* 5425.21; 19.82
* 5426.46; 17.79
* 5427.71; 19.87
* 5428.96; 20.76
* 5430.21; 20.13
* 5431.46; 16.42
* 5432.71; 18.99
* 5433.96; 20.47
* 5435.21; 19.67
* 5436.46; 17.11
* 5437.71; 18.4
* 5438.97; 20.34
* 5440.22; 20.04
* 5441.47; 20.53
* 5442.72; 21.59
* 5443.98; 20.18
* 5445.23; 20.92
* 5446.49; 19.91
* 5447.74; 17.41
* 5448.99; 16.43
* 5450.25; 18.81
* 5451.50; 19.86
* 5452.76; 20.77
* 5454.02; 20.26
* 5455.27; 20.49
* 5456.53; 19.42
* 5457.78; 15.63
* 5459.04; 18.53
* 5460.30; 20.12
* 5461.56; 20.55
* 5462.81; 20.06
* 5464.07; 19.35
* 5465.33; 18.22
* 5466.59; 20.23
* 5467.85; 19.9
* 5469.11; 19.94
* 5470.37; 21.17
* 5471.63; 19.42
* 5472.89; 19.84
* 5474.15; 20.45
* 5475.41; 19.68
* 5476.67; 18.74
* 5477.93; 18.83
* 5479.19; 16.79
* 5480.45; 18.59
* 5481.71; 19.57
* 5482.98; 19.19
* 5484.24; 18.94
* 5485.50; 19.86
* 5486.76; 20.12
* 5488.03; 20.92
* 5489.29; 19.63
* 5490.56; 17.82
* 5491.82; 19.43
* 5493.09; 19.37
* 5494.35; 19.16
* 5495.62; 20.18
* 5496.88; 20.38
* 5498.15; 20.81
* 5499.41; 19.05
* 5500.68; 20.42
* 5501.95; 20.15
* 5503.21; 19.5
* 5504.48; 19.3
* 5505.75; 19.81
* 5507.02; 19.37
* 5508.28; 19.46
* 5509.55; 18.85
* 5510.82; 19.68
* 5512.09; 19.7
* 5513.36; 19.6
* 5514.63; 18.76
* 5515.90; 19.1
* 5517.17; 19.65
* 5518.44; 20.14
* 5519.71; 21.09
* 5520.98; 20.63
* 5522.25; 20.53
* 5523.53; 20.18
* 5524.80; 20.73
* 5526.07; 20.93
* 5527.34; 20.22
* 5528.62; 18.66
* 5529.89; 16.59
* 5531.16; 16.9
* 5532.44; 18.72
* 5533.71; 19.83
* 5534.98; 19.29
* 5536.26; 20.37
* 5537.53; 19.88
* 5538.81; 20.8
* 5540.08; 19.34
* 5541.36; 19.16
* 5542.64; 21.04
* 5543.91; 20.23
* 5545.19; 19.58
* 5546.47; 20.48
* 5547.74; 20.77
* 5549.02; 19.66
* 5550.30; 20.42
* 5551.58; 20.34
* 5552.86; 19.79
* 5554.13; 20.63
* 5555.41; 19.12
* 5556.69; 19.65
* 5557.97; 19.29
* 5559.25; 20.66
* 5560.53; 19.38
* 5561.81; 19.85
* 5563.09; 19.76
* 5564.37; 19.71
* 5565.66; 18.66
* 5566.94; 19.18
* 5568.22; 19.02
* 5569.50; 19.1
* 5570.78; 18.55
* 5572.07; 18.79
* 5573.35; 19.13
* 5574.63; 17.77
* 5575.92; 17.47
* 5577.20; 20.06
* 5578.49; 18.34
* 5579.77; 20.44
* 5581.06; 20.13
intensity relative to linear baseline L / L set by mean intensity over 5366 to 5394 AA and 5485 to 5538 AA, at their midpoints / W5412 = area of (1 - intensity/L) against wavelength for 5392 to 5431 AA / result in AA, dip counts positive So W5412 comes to 1.12 AA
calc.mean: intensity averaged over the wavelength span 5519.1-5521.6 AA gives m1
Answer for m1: 20.9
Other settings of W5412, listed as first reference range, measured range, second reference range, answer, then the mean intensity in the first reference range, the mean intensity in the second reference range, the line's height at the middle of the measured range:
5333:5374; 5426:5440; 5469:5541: 0.31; 19.6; 19.6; 19.6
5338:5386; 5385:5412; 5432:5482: 0.90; 19.7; 19.4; 19.6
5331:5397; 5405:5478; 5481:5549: 1.21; 19.6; 19.7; 19.6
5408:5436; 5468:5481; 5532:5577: -0.01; 19.2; 19.6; 19.4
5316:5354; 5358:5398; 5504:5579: -0.96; 19.1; 19.6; 19.2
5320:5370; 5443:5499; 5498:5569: 0.39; 19.4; 19.7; 19.6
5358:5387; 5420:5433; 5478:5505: 0.13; 19.7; 19.5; 19.6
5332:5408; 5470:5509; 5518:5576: 0.09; 19.5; 19.6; 19.6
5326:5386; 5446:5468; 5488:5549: 0.41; 19.3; 19.7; 19.6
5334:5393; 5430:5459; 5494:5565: 0.71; 19.7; 19.8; 19.8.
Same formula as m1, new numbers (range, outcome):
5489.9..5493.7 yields 18.8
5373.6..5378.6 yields 19.5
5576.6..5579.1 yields 19.2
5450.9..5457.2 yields 20.1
